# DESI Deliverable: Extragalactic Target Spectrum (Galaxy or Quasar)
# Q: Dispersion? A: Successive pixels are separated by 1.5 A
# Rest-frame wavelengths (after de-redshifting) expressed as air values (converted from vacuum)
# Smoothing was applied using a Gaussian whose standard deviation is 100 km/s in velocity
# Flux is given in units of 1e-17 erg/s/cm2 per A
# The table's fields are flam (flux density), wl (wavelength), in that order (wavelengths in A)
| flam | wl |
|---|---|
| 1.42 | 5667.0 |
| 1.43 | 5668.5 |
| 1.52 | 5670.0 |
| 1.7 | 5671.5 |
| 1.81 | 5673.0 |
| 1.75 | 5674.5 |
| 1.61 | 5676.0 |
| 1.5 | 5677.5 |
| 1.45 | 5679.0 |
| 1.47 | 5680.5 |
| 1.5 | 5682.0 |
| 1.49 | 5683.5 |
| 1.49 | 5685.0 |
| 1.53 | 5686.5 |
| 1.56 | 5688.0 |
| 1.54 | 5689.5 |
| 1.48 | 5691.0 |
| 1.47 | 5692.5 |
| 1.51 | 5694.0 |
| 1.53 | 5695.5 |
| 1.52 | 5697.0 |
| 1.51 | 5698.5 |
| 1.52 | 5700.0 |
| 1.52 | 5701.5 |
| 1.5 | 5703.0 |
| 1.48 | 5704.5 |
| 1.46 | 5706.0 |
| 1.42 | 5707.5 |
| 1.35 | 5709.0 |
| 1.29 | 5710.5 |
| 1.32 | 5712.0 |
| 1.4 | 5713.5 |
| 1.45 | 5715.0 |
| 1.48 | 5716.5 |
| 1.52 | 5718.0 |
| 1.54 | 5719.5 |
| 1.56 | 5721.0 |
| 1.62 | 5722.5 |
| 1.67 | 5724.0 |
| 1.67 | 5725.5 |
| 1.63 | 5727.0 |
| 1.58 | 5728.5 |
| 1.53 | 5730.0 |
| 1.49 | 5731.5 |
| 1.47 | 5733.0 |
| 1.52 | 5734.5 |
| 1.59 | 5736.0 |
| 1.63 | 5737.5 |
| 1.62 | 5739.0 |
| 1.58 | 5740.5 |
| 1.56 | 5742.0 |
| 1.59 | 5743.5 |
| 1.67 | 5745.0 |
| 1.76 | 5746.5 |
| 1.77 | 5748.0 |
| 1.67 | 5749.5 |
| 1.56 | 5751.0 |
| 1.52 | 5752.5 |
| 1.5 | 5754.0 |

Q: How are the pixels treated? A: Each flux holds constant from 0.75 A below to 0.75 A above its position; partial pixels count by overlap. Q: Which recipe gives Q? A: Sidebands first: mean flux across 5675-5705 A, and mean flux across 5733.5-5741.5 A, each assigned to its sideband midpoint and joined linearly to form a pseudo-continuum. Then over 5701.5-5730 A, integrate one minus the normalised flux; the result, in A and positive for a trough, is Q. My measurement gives 1.0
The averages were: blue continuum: 1.51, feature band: 1.5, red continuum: 1.58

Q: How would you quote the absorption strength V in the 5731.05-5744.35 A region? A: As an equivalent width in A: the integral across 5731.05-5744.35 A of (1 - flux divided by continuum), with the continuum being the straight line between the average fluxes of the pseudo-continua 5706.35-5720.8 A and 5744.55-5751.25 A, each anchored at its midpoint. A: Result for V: 0.4 A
